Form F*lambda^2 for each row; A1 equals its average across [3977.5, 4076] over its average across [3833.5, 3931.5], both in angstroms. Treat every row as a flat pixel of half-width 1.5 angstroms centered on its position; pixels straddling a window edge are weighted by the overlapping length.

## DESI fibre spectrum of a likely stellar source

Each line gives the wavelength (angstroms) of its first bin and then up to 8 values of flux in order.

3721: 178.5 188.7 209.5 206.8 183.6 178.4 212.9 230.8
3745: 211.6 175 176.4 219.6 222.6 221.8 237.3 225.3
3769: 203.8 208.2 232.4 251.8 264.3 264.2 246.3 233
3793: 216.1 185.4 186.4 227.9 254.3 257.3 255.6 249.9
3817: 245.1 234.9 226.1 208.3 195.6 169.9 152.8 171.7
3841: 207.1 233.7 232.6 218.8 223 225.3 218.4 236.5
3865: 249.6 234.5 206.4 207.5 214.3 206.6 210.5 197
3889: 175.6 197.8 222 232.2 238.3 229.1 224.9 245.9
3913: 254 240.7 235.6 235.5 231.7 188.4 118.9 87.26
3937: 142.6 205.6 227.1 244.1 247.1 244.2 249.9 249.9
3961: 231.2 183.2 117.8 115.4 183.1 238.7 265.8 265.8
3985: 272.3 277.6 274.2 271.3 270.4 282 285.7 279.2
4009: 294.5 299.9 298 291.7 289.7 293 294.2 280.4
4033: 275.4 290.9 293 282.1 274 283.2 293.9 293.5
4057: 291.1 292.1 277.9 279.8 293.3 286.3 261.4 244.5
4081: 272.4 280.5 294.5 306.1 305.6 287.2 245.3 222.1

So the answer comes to 1.4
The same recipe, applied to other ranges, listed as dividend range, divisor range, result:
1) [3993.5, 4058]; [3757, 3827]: 1.39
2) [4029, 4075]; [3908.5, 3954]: 1.44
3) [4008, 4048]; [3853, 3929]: 1.39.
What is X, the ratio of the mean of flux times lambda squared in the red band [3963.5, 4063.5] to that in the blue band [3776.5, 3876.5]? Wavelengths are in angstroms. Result 1.3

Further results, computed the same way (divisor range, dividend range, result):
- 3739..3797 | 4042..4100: 1.48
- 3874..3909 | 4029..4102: 1.44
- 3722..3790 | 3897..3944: 1.04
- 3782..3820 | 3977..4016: 1.31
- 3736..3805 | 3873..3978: 1.02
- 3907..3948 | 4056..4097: 1.49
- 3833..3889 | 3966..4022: 1.30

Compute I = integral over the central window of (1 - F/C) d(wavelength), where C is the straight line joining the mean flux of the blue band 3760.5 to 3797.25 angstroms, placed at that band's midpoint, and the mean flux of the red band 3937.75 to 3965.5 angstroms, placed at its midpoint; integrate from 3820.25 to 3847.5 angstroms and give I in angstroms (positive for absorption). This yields 3.55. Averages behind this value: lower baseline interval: 231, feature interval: 200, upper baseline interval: 229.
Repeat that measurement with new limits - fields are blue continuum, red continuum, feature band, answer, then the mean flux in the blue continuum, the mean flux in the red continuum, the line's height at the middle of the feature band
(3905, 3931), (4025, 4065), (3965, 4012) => 2.3 angstroms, 226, 286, 259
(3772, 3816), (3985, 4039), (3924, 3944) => 7.4 angstroms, 237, 285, 268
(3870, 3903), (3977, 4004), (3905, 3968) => 7.6 angstroms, 210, 273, 240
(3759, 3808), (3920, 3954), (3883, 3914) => -2.1 angstroms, 230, 199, 207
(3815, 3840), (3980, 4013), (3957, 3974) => 5.5 angstroms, 202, 279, 265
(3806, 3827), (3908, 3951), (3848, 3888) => 1.3 angstroms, 241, 208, 226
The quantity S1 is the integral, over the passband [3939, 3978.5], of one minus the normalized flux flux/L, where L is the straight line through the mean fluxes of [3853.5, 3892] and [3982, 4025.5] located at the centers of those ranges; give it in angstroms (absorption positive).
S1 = 7.2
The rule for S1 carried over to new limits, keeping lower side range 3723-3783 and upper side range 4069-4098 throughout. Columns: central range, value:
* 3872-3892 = 3.2 angstroms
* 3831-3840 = 2.5 angstroms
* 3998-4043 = -3.3 angstroms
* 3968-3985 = 2.9 angstroms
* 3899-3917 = 0.5 angstroms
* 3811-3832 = 0.3 angstroms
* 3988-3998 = -0.4 angstroms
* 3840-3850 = 0.4 angstroms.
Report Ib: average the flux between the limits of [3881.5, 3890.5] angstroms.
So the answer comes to 194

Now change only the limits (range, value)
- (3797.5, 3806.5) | 223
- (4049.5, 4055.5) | 294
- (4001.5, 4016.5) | 291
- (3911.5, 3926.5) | 239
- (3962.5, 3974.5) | 150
